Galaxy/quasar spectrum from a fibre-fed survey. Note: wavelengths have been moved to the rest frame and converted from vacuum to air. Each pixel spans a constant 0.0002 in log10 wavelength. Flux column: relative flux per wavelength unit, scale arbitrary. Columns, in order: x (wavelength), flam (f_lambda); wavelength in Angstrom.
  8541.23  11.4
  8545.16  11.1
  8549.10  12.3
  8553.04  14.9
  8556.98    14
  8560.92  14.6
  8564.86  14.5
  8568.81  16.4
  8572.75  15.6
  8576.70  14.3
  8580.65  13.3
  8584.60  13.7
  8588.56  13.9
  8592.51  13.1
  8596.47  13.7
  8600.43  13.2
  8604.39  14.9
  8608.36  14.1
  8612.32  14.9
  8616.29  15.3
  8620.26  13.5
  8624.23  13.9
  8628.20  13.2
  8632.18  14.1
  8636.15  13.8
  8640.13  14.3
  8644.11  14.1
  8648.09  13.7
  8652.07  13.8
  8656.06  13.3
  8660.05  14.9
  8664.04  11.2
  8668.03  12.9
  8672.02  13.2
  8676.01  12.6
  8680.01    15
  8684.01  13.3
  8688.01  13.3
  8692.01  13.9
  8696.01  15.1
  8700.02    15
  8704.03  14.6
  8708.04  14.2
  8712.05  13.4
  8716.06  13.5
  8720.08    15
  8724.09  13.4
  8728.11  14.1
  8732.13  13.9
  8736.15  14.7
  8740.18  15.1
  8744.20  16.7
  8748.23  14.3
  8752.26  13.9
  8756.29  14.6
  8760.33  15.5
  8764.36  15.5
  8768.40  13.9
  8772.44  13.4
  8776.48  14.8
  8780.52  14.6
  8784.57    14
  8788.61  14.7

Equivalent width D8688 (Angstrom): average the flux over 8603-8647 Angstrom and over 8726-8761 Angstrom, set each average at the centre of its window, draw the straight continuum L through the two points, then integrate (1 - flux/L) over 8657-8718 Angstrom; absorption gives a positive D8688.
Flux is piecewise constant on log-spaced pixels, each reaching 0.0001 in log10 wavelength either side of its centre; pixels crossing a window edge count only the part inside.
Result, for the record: 3.1 Angstrom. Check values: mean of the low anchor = 14.2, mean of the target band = 13.7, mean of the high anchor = 14.7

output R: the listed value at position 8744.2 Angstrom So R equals 16.7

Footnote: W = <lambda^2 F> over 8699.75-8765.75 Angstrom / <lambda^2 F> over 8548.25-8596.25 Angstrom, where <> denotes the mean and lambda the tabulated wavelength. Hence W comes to 1.1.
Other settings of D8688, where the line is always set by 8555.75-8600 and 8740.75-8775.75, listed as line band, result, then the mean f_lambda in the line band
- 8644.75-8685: 3.0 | 13.4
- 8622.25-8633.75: 0.5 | 13.7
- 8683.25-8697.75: 0.6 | 13.9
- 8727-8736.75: 0.3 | 14.2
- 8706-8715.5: 0.6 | 13.8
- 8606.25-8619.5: -0.3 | 14.6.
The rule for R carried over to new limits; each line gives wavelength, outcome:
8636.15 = 13.8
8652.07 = 13.8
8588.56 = 13.9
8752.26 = 13.9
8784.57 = 14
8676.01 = 12.6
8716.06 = 13.5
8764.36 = 15.5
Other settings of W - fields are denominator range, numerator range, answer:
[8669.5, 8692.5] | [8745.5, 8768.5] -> 1.11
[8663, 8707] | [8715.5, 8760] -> 1.07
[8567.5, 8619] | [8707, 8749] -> 1.04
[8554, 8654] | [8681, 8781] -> 1.05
